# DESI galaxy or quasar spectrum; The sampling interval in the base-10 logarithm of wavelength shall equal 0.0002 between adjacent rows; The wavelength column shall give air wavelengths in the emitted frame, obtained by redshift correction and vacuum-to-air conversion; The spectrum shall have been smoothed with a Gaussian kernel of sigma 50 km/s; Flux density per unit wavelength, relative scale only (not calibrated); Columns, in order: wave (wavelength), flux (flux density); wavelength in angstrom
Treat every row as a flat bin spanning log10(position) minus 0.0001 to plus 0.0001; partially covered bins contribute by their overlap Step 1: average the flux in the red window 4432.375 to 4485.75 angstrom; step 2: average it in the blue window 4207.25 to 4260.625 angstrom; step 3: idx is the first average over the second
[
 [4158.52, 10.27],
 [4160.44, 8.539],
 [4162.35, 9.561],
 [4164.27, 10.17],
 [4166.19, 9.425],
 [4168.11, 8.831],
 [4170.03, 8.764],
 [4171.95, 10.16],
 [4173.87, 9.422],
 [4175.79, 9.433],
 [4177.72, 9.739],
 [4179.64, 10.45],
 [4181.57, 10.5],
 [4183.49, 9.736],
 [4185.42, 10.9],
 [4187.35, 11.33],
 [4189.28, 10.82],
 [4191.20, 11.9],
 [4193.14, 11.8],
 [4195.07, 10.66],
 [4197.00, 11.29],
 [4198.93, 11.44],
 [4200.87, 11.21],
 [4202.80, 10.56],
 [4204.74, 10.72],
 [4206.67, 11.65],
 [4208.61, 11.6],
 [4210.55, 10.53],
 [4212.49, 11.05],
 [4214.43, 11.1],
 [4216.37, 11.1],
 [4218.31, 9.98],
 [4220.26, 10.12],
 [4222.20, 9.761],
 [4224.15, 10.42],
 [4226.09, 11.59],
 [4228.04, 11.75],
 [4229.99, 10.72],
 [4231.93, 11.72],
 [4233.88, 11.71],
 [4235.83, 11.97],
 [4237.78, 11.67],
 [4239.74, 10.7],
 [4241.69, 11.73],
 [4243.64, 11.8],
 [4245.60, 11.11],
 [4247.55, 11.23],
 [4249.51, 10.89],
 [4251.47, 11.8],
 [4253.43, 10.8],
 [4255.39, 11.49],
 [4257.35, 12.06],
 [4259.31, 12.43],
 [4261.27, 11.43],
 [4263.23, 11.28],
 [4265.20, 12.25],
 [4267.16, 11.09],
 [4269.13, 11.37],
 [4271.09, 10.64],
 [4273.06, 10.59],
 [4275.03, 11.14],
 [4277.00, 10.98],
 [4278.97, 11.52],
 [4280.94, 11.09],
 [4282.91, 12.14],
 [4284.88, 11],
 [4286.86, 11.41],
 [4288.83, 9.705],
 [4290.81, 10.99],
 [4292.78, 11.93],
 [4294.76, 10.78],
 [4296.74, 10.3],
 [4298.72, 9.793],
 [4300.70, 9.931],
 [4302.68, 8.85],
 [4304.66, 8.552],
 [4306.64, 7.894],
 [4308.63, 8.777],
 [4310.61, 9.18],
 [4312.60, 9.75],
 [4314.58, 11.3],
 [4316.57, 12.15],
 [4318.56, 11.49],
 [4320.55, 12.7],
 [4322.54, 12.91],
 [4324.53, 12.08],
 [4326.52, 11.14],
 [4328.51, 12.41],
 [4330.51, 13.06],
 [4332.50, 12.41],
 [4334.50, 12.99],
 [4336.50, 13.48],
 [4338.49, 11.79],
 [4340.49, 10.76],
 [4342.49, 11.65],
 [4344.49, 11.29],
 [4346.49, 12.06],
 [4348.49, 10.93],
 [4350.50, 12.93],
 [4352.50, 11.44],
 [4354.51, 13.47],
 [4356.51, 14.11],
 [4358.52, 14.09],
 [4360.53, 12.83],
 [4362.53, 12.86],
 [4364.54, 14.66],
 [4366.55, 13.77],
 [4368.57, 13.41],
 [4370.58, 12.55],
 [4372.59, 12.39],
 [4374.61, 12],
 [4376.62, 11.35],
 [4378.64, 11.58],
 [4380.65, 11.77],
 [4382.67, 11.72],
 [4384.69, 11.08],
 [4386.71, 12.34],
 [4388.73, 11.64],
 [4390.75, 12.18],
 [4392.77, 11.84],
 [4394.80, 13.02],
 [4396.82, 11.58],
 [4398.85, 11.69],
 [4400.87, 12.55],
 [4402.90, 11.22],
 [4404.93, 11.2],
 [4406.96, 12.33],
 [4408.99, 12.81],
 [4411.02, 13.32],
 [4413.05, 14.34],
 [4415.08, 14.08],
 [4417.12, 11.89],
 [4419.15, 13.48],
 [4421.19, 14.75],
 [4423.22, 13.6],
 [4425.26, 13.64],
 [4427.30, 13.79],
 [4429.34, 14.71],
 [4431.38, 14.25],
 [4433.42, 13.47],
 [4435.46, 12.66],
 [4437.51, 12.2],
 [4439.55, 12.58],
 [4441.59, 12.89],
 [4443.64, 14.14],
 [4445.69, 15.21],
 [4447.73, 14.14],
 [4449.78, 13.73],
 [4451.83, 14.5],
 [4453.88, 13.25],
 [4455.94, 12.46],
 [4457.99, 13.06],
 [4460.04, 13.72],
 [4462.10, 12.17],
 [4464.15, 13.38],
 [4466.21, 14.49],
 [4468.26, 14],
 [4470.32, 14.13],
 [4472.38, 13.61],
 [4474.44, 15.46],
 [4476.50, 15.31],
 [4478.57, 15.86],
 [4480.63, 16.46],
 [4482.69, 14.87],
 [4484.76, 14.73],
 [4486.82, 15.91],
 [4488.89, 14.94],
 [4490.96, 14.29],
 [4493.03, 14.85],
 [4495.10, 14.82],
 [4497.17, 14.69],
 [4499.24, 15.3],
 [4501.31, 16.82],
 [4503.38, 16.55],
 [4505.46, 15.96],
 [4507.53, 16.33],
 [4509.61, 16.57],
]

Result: 1.2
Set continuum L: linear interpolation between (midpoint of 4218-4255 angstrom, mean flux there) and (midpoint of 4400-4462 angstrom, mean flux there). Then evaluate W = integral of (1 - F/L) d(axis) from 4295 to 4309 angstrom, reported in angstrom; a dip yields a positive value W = 3.1 angstrom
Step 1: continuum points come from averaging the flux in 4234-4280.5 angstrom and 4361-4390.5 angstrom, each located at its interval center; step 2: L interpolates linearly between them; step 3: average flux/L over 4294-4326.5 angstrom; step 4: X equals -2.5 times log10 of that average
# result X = 0.14 mag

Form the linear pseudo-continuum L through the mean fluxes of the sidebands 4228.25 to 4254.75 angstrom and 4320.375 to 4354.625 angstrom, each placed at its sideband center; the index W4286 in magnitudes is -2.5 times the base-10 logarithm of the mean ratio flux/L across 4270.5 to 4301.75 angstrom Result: 0.083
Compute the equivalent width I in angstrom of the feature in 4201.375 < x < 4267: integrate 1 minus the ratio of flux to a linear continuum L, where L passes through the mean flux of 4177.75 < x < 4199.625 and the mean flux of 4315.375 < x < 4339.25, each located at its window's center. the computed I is 1.0 angstrom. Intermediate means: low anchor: 10.9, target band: 11.2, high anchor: 12.4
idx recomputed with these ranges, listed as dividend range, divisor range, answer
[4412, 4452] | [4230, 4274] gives 1.20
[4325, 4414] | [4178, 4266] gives 1.11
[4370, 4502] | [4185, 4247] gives 1.21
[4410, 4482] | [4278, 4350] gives 1.24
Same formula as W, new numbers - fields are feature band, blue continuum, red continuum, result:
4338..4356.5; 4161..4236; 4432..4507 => 1.1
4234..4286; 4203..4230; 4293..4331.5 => -2.9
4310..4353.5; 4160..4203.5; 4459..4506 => 2.6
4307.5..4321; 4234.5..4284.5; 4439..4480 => 1.6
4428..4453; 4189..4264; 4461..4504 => 1.0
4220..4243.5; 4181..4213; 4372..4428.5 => 0.2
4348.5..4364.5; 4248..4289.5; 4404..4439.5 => -0.8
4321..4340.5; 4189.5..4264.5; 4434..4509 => 0.3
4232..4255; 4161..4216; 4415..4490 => -0.4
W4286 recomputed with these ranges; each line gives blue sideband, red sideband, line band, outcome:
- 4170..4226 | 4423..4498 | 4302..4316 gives 0.29 mag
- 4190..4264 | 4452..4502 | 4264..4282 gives 0.06 mag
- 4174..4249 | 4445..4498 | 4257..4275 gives 0.02 mag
